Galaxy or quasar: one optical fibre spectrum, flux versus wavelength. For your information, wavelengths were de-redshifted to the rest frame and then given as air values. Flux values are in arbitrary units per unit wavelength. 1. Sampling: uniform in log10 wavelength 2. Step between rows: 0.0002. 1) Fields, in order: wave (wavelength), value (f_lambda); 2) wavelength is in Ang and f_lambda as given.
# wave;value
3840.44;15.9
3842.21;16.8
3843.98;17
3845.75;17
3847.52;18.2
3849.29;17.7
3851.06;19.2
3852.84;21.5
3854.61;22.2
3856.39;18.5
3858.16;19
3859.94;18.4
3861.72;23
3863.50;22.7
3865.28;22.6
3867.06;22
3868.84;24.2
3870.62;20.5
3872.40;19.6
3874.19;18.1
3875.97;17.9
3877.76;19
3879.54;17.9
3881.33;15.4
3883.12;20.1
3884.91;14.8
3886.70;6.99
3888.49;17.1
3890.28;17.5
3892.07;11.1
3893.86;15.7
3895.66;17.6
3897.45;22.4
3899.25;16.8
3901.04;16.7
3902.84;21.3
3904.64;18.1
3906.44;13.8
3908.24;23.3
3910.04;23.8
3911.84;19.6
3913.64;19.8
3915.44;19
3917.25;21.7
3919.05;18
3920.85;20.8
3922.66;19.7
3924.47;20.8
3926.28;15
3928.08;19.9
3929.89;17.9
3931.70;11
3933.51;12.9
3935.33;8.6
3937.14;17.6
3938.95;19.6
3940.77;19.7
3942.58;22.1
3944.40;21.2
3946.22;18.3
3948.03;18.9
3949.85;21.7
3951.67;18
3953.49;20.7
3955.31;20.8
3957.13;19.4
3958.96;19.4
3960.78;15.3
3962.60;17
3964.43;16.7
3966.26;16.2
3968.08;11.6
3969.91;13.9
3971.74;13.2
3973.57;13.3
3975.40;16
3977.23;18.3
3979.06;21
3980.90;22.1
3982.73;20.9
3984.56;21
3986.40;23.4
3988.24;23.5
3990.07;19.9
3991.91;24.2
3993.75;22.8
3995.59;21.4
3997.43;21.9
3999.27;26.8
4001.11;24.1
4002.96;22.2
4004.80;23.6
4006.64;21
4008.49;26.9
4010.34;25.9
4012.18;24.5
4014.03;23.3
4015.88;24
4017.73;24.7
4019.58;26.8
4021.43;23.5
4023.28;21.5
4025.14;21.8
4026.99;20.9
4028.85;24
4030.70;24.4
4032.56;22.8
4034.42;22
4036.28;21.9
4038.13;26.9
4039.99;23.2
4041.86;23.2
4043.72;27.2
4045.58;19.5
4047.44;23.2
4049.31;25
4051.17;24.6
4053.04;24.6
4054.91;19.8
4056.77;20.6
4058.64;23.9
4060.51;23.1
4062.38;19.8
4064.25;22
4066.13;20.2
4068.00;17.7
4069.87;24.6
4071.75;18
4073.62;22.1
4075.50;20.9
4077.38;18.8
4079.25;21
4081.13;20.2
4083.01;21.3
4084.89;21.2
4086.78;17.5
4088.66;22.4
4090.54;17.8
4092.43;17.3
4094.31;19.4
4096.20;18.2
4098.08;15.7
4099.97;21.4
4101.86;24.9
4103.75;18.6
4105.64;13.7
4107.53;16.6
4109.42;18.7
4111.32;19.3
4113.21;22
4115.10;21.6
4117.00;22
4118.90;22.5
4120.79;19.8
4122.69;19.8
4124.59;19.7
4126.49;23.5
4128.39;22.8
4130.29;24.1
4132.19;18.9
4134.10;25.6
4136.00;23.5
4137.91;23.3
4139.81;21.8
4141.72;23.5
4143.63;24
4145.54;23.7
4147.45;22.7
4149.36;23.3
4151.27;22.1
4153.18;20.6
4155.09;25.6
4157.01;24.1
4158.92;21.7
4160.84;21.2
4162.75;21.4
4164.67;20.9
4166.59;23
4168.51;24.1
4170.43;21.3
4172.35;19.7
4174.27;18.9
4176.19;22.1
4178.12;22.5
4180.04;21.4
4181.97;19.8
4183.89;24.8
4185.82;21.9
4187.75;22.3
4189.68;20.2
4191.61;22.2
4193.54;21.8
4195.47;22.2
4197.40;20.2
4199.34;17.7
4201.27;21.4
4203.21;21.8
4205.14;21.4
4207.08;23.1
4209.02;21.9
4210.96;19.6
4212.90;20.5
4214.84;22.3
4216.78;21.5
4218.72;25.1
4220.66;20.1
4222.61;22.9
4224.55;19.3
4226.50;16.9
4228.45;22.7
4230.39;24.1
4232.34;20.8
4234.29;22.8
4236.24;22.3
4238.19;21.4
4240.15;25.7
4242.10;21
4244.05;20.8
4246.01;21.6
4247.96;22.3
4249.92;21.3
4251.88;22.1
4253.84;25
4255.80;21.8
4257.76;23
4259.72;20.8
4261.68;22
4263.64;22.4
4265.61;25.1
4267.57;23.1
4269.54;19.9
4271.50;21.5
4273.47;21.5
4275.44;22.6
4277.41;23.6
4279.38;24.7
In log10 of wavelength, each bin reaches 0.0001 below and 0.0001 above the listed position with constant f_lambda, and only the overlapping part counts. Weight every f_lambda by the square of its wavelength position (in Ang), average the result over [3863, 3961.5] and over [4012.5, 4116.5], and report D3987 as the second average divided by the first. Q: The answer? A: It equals 1.25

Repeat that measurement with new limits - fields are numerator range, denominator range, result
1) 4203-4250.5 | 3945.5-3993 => 1.32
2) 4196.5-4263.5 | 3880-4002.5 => 1.35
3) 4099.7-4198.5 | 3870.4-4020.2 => 1.25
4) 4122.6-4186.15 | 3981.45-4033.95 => 1.03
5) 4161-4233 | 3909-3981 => 1.35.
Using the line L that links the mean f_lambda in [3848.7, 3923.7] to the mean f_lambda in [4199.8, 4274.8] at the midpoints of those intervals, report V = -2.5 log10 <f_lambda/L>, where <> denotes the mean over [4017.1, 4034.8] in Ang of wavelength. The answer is -0.16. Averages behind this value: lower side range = 18.9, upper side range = 21.9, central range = 23.2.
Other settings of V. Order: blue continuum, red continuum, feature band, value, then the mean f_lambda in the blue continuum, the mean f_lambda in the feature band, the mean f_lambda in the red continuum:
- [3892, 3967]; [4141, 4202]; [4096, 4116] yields 0.10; 18.4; 19.2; 21.9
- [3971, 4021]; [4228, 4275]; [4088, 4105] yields 0.15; 22.2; 19.4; 22.3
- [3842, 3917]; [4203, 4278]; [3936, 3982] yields 0.08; 18.7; 18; 22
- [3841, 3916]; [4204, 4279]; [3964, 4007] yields -0.02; 18.6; 20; 22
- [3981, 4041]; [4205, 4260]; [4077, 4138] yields 0.12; 23.3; 20.4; 21.9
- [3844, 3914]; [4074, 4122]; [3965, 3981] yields 0.20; 18.7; 15.9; 19.7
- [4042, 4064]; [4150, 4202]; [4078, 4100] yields 0.16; 22.8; 19.4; 21.7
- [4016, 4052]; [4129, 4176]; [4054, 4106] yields 0.15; 23.5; 20.1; 22.5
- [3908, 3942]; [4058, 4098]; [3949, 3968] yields 0.03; 18.3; 18.2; 20.2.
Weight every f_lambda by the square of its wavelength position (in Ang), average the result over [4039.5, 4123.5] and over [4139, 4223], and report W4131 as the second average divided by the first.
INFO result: 1.11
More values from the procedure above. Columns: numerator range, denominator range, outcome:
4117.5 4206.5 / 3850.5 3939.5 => 1.36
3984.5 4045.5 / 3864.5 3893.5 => 1.42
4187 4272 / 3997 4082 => 1.05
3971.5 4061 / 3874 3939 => 1.37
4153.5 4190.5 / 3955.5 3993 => 1.31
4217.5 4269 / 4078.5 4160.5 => 1.11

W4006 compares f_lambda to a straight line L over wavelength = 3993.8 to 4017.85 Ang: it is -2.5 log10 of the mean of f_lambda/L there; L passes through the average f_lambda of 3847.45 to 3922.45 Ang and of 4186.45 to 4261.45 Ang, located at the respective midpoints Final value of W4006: -0.19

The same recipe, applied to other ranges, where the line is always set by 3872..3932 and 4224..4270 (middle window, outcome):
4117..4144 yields -0.082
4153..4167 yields -0.068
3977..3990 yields -0.140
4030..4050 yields -0.199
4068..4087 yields -0.027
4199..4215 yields 0.022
